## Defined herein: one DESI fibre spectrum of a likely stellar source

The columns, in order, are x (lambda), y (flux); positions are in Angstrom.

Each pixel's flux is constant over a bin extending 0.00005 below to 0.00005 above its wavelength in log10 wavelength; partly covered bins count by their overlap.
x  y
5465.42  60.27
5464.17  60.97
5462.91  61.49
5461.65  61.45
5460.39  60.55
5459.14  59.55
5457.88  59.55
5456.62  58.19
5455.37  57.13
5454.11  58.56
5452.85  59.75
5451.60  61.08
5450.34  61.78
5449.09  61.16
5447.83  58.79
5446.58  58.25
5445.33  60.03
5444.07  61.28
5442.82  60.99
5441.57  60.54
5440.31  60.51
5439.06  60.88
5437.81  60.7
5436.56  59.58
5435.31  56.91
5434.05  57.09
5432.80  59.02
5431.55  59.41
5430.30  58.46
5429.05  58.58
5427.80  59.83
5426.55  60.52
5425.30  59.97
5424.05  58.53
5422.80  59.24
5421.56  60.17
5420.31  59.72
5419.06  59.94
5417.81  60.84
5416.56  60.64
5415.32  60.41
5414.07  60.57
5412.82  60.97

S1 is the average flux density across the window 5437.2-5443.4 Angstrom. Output 60.7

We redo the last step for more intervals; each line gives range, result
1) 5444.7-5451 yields 60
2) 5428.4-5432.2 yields 58.8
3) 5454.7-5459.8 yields 58.7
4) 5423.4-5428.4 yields 59.7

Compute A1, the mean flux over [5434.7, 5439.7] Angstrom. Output 59.6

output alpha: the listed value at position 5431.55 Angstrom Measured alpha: 59.41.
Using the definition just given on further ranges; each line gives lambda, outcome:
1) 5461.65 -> 61.45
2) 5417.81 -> 60.84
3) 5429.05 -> 58.58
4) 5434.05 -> 57.09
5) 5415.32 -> 60.41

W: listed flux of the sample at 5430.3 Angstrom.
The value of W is 58.46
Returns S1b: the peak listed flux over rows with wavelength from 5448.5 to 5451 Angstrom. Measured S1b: 61.78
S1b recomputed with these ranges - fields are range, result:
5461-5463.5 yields 61.49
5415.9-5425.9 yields 60.84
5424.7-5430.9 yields 60.52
